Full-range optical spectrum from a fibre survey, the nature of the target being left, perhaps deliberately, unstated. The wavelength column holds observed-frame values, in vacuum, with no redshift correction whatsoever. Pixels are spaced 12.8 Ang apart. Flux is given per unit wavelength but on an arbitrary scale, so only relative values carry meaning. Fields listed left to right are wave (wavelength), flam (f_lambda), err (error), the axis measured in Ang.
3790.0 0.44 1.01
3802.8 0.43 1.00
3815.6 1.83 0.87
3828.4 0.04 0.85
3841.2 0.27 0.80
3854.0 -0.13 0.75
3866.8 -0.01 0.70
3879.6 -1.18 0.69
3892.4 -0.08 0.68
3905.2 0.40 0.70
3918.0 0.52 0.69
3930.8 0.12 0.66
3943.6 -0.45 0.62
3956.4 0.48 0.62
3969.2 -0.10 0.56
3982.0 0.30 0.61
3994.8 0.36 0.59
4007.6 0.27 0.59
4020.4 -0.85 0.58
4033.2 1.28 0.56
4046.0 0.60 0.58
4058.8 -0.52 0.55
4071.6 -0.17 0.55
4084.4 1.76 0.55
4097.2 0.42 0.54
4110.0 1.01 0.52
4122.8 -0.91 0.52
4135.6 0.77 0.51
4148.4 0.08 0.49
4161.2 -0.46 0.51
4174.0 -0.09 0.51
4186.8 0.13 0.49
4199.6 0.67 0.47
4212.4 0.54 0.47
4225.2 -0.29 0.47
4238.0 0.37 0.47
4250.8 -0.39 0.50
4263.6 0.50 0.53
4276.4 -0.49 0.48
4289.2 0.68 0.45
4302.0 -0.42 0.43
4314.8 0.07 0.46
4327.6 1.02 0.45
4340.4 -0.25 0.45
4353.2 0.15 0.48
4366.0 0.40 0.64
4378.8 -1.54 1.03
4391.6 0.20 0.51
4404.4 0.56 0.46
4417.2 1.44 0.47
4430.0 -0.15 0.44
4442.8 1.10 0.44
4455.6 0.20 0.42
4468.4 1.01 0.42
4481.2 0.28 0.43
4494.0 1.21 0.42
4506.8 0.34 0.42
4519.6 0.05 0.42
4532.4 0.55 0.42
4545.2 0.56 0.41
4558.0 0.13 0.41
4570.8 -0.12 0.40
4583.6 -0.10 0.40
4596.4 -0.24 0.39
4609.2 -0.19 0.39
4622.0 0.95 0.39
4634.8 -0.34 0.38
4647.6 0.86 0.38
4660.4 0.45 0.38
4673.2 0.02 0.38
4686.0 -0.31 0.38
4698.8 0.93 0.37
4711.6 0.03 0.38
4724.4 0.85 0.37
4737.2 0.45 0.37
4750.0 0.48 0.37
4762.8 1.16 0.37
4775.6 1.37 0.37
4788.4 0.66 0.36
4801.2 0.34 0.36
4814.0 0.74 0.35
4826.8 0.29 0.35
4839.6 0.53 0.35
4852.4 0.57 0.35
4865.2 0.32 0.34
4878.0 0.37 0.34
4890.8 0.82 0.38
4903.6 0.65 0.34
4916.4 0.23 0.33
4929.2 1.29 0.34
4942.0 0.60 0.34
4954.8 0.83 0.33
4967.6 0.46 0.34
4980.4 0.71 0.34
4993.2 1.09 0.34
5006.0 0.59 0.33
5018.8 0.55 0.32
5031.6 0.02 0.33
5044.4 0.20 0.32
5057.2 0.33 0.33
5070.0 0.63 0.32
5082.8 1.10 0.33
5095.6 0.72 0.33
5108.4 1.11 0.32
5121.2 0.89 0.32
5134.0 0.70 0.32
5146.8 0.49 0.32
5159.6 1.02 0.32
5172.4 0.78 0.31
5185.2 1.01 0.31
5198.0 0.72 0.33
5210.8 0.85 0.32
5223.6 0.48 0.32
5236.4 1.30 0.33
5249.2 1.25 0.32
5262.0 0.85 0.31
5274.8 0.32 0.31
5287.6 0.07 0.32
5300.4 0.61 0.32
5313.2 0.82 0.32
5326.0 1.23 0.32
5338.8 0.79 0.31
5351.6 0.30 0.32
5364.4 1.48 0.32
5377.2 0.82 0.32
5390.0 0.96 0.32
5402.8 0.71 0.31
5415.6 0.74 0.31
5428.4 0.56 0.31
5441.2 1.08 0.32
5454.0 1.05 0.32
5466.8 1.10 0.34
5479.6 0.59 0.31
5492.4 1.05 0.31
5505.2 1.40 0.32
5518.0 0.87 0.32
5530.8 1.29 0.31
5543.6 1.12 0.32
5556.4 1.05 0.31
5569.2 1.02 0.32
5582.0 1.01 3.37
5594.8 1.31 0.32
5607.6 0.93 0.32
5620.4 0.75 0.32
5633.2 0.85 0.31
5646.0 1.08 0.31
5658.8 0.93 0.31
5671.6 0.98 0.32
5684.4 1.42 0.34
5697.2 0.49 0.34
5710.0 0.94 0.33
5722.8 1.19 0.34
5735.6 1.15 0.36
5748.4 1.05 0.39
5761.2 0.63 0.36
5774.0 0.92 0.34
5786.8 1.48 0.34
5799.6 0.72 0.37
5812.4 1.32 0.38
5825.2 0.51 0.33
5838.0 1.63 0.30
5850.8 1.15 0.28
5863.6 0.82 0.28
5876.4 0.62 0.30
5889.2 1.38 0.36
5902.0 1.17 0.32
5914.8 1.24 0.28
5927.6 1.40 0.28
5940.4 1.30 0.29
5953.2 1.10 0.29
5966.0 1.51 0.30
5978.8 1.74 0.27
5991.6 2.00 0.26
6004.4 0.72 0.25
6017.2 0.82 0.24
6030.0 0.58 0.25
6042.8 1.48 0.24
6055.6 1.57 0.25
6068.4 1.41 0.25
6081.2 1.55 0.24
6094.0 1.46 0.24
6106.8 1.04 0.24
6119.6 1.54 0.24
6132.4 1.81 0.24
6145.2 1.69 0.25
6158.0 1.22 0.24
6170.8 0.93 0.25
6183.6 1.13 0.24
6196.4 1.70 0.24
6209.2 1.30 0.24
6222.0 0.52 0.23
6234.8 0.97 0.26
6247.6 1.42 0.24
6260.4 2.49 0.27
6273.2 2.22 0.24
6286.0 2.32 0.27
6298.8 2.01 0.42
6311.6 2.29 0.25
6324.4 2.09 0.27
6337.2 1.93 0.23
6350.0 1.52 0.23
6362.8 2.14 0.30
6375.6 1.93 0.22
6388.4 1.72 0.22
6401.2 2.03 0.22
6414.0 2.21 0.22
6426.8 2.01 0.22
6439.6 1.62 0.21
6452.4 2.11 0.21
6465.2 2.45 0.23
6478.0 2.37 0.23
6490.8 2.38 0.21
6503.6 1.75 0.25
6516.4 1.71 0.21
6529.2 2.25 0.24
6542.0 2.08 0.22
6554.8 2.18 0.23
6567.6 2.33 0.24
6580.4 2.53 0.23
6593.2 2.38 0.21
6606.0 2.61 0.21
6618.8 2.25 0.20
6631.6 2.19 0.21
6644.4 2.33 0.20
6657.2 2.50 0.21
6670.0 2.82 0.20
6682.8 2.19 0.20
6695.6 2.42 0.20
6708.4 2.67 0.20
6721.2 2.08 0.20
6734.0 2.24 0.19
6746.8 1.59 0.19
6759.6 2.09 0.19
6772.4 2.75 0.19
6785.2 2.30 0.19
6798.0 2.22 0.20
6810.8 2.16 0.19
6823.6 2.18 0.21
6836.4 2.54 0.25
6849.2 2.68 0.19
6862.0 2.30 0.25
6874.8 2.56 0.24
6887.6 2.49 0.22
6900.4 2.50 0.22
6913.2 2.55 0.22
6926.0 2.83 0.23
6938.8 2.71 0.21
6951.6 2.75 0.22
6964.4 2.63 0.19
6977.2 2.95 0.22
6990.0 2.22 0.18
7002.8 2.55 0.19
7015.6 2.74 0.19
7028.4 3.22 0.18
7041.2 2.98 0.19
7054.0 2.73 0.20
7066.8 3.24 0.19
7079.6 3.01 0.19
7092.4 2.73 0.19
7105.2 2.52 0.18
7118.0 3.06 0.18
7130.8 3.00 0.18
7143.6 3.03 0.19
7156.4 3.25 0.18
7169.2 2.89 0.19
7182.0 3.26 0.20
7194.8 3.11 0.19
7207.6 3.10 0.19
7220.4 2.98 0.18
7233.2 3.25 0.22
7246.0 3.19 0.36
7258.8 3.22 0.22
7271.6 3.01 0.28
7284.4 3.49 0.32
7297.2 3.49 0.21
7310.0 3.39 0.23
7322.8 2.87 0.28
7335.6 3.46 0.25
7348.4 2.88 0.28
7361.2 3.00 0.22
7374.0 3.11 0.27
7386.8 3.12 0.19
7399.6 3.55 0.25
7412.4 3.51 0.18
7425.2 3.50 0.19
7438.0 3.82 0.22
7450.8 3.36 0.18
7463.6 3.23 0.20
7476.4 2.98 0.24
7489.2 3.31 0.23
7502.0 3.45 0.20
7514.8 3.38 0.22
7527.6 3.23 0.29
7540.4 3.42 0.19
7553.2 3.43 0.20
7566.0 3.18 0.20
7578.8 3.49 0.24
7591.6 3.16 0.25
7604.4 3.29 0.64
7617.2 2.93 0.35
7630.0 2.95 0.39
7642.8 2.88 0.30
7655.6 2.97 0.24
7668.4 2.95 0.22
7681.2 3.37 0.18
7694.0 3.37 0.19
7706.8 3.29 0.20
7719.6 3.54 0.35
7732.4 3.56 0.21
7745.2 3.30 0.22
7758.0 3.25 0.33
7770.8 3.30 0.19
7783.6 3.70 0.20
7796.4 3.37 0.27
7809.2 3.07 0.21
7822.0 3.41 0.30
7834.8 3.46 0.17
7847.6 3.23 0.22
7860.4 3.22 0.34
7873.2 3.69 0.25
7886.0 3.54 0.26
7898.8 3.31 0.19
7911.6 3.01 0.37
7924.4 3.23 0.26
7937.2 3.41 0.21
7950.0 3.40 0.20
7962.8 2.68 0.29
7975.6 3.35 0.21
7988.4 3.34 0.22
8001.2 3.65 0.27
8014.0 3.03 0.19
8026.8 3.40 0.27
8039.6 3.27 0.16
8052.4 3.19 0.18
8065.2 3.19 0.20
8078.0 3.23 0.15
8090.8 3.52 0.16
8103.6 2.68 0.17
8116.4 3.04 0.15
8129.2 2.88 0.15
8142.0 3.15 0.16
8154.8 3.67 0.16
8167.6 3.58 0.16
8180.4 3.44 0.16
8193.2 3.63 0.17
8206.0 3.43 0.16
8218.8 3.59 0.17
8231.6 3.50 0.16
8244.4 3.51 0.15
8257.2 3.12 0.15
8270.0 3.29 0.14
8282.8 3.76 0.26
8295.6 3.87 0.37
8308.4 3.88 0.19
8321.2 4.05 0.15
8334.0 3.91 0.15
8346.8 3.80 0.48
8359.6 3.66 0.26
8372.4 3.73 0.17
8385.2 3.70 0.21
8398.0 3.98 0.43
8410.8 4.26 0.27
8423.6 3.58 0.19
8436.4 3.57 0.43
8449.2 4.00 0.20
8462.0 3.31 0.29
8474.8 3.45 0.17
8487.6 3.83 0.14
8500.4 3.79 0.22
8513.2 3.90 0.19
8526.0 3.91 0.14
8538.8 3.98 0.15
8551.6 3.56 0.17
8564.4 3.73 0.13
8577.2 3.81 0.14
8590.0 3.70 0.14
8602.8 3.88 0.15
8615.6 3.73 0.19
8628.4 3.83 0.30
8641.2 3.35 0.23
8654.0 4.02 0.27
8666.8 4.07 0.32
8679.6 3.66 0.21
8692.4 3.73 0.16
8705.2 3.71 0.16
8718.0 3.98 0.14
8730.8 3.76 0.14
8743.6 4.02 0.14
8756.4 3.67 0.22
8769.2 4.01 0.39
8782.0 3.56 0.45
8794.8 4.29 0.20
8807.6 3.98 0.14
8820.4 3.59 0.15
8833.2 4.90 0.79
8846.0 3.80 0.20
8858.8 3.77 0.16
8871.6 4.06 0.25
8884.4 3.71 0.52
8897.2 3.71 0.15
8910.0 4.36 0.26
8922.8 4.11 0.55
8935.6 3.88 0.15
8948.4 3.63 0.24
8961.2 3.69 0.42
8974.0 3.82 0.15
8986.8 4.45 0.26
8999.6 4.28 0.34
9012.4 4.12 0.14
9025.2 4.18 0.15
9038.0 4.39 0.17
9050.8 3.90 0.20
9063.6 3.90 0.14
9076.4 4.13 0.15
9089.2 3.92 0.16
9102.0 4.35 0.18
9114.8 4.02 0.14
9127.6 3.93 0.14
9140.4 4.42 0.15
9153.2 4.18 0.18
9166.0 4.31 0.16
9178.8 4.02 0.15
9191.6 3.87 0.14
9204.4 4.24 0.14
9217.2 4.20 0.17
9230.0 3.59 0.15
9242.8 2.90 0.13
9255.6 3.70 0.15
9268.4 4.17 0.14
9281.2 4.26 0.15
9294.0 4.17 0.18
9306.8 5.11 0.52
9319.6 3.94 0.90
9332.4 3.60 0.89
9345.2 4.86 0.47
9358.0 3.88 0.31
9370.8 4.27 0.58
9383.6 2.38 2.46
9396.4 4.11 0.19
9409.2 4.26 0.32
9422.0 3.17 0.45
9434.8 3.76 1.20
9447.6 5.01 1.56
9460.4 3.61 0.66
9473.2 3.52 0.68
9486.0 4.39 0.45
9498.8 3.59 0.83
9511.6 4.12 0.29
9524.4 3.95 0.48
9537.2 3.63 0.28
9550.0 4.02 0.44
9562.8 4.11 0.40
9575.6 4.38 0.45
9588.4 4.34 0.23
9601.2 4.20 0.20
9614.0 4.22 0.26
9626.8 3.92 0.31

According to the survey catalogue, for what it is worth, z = 0.57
